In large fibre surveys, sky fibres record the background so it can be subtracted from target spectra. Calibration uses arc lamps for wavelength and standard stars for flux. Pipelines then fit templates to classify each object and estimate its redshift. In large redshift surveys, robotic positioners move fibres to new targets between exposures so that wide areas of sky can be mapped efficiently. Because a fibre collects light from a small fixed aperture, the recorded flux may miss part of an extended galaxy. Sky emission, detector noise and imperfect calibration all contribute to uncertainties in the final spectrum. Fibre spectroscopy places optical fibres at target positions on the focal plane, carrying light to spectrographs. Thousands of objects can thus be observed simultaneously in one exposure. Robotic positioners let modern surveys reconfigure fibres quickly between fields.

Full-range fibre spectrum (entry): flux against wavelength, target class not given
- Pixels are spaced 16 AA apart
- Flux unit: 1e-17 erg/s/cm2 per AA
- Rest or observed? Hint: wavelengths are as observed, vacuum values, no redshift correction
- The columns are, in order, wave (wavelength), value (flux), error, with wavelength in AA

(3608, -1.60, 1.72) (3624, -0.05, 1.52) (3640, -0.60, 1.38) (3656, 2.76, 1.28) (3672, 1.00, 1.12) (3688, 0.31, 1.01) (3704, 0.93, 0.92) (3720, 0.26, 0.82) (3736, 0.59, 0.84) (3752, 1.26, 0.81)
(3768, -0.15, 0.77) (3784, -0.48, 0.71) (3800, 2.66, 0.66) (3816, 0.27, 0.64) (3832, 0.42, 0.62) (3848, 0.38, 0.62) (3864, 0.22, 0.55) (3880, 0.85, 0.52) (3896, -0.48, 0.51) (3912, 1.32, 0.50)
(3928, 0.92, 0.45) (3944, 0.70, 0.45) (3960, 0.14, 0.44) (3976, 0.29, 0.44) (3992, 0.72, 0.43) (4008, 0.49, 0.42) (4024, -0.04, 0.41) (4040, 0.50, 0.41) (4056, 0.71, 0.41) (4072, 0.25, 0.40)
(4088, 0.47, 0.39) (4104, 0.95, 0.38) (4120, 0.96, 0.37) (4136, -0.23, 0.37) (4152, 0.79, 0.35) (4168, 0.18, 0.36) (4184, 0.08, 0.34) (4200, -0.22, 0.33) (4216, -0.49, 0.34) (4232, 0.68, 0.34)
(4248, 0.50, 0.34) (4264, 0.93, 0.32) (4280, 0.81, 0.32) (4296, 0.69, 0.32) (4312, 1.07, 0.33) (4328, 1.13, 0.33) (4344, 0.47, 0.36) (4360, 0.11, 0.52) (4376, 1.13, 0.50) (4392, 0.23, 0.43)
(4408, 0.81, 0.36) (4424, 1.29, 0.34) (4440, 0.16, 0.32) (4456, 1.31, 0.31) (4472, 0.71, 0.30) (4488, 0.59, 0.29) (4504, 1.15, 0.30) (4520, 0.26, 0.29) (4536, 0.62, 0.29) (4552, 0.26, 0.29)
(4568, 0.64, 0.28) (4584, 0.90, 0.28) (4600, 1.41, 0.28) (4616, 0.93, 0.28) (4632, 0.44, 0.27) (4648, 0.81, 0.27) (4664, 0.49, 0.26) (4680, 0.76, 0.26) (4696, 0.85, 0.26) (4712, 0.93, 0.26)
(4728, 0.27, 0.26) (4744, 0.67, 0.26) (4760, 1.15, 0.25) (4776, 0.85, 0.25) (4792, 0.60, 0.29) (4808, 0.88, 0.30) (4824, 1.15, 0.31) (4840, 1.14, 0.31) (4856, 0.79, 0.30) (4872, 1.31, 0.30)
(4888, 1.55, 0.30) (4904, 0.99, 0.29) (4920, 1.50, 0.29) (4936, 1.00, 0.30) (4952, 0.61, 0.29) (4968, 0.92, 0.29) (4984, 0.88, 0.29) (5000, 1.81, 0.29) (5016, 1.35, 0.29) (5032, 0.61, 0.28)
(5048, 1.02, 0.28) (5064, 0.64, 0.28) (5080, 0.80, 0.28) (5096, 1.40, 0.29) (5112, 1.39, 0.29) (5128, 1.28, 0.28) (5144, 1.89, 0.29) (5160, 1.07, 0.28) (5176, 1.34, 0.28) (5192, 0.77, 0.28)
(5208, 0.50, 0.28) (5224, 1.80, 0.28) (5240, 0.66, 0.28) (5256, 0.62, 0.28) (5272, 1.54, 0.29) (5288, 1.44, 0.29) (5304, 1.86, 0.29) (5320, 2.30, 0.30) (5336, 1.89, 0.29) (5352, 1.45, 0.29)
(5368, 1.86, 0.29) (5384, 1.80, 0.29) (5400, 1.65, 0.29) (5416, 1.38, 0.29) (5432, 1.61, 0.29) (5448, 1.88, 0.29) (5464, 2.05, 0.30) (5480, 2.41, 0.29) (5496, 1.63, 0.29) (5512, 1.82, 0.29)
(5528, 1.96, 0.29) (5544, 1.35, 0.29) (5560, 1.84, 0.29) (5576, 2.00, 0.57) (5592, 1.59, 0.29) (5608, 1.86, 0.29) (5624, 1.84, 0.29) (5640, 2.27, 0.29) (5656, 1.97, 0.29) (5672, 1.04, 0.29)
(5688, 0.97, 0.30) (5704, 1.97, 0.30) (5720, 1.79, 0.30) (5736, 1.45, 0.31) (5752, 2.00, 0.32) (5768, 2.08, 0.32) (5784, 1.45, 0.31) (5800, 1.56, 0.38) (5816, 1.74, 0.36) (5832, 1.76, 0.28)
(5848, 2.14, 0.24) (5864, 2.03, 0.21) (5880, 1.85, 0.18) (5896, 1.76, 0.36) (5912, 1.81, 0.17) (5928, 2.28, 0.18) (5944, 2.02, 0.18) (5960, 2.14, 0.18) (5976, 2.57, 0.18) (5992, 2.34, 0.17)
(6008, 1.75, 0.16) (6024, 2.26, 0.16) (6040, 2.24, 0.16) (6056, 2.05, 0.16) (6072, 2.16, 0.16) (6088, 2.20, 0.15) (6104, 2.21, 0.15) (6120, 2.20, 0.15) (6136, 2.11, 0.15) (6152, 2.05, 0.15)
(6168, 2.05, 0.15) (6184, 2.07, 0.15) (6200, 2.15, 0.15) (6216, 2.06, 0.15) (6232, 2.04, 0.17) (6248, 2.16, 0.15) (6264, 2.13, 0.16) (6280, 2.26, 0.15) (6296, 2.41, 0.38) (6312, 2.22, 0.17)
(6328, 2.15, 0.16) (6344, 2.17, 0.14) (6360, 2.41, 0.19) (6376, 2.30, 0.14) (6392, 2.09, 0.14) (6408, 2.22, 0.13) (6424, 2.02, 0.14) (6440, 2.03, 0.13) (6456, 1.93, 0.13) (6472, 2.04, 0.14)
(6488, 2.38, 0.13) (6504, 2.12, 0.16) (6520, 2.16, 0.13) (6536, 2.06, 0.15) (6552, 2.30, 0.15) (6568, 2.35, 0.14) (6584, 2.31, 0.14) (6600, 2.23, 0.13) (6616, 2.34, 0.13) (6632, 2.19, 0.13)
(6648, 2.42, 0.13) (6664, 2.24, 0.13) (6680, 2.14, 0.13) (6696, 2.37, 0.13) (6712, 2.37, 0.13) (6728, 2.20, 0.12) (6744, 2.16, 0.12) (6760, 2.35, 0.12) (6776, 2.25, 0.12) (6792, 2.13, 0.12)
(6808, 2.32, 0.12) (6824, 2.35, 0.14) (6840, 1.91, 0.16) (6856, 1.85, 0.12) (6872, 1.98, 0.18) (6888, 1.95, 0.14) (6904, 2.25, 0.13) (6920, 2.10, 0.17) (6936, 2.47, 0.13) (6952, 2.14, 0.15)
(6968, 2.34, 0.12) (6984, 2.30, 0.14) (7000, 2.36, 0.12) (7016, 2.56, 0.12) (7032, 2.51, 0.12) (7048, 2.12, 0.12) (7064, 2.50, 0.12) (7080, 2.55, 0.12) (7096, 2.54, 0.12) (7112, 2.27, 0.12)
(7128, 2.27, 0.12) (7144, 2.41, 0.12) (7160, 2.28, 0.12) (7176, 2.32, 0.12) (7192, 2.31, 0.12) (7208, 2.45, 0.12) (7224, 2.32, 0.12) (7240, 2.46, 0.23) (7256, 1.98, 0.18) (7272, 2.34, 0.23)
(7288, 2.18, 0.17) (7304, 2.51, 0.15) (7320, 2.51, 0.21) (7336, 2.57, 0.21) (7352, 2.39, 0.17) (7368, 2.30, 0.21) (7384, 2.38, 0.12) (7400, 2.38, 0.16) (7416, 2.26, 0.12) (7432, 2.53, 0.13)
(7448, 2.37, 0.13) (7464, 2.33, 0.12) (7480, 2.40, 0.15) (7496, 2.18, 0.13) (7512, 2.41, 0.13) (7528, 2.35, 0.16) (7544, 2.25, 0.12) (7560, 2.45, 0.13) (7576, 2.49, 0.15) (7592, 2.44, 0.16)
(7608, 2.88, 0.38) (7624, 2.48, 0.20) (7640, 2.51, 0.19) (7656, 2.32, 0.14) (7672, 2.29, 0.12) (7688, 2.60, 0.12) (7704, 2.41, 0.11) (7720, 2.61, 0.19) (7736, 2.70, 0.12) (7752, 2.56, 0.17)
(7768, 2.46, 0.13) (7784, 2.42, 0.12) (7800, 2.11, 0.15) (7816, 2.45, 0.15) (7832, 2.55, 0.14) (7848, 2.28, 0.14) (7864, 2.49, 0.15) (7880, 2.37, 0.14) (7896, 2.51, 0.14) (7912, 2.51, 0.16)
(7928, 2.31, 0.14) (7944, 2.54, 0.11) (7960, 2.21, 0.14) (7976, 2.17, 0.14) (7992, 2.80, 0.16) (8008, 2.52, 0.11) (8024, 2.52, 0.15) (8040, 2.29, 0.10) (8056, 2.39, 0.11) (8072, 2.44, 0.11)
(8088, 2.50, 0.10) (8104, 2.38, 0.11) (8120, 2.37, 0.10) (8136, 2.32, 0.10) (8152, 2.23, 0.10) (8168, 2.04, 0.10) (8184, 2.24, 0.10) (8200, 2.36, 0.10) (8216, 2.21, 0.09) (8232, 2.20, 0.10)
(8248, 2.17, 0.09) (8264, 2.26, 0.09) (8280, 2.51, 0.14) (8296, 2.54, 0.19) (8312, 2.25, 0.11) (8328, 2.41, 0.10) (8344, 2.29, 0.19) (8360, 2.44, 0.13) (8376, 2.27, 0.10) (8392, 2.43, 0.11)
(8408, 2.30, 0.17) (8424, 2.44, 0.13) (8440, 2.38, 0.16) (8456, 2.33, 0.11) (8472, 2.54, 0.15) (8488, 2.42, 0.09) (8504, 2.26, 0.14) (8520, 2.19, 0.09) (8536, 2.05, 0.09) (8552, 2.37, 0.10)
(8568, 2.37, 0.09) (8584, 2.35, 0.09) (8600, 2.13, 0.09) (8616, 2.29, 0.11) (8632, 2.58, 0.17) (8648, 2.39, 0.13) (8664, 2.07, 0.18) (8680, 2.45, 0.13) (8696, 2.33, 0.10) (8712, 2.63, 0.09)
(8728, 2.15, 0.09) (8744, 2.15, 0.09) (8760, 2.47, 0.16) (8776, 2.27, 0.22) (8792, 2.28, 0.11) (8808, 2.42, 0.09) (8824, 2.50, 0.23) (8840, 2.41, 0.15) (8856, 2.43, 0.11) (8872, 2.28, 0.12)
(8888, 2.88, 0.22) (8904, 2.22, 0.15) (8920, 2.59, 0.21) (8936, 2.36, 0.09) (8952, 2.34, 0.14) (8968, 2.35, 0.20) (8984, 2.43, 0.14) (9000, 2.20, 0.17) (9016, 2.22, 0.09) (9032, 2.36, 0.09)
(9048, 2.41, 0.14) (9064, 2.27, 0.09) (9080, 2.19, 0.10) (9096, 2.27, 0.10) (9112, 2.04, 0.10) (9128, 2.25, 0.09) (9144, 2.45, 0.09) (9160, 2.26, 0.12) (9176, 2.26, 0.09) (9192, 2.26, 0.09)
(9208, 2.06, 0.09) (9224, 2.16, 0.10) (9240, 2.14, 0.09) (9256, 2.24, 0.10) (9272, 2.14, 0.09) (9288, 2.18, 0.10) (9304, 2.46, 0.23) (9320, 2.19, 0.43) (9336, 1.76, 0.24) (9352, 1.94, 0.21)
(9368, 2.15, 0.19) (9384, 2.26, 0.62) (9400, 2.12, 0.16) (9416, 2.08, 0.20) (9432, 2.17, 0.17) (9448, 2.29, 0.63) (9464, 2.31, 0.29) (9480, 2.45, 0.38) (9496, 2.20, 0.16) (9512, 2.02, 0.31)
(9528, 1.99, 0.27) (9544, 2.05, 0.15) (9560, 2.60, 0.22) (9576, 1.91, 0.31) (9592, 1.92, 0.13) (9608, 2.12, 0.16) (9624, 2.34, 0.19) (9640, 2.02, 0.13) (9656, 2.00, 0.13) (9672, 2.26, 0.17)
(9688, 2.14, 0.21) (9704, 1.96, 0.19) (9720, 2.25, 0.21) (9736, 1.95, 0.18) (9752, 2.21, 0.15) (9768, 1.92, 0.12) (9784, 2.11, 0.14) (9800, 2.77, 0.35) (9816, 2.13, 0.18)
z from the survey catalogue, 0.323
